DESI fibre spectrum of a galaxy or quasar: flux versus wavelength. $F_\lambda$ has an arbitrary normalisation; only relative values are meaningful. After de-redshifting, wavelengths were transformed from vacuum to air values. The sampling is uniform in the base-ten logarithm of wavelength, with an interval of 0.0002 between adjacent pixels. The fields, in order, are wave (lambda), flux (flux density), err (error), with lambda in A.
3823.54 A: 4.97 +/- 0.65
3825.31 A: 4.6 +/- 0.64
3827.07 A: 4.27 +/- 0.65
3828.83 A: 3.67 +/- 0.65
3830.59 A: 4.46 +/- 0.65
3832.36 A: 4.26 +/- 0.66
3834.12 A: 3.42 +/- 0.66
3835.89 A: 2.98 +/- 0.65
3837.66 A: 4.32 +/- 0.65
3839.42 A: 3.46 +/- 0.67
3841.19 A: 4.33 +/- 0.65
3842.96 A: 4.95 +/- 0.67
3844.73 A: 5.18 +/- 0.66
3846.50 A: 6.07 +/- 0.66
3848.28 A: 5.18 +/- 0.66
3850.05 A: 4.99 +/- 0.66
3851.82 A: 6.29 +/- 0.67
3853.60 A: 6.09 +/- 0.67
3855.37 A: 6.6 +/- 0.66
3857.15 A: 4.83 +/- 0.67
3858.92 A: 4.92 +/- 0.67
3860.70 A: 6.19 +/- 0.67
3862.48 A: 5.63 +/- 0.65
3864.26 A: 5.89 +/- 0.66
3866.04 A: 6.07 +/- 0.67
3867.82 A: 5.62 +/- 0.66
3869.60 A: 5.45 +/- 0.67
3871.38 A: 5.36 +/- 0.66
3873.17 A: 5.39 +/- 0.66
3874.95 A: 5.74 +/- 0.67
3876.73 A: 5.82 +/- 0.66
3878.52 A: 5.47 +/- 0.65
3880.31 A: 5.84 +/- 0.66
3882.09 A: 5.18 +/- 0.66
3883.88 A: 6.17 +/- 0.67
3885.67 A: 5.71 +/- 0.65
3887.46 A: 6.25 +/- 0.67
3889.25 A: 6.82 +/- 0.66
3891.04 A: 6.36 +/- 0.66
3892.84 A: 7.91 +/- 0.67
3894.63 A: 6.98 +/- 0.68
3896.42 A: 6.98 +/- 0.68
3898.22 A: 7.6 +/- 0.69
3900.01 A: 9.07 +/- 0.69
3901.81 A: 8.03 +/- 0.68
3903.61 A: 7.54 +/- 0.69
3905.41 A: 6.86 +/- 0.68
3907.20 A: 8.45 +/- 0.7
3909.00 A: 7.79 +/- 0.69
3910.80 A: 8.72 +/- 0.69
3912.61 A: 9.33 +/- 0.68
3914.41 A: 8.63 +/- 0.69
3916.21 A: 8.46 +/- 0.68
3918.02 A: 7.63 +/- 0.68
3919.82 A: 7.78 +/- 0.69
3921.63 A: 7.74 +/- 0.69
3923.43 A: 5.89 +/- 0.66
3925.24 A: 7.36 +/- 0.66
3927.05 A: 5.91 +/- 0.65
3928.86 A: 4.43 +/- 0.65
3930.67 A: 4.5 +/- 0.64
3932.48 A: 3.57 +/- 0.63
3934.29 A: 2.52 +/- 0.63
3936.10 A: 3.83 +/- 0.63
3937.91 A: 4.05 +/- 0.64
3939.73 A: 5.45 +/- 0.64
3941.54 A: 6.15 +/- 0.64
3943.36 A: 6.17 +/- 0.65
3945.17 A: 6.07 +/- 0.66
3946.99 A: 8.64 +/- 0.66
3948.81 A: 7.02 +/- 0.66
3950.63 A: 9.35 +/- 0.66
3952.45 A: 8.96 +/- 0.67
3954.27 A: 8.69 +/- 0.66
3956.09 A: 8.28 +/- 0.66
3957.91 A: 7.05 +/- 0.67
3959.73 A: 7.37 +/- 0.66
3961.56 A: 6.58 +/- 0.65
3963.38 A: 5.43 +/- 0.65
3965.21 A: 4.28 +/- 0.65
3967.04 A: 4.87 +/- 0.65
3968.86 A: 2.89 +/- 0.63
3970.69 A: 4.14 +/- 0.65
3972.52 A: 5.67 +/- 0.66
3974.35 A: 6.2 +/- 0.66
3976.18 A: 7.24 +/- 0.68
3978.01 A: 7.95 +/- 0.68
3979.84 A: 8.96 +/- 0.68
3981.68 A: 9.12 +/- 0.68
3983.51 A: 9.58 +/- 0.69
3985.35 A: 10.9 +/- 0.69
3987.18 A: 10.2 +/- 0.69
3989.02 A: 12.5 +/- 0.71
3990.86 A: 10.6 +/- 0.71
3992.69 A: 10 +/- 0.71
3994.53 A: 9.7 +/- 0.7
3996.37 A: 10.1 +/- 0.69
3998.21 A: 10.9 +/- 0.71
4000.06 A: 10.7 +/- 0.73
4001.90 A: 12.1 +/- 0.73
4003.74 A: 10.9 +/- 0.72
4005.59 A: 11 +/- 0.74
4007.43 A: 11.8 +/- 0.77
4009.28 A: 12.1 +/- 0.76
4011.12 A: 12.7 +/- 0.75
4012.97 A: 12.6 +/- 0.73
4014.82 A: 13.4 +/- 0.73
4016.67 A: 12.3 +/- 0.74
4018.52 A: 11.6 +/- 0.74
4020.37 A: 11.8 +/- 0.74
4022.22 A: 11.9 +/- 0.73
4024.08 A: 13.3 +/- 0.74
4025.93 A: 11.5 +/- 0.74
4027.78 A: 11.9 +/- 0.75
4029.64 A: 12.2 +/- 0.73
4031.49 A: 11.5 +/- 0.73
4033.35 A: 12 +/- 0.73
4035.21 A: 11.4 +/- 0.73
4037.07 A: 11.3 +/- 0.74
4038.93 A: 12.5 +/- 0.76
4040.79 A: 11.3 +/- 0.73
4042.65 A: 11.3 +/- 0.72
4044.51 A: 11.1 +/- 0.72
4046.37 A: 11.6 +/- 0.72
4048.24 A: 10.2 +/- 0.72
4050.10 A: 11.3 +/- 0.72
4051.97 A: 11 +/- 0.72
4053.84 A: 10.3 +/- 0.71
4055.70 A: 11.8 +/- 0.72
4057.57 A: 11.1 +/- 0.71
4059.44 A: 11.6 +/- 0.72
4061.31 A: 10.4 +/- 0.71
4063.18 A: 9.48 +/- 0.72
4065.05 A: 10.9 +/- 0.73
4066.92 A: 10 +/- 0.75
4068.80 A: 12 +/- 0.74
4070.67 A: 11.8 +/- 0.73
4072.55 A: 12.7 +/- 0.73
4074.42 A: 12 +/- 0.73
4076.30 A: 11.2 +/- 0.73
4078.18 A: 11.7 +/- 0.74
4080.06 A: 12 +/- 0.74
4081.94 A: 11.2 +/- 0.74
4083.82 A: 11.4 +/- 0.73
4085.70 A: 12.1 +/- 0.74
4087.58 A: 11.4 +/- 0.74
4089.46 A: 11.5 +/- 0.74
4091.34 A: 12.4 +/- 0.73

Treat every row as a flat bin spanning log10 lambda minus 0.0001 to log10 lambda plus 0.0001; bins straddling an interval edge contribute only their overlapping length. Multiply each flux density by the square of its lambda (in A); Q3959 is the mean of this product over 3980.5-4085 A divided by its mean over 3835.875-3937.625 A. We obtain 2.0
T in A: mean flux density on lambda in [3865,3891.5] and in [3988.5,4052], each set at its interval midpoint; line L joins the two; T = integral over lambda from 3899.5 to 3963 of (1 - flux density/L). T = 7.3 A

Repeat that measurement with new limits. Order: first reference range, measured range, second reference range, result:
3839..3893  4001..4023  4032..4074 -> -4.4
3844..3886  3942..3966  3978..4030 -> 5.2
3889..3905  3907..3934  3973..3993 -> 3.4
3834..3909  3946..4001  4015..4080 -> 6.4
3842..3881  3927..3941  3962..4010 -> 6.1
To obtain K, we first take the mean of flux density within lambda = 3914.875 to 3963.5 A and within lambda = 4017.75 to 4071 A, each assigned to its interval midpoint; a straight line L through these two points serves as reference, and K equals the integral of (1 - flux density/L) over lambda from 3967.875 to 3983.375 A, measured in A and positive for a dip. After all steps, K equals 2.99 A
